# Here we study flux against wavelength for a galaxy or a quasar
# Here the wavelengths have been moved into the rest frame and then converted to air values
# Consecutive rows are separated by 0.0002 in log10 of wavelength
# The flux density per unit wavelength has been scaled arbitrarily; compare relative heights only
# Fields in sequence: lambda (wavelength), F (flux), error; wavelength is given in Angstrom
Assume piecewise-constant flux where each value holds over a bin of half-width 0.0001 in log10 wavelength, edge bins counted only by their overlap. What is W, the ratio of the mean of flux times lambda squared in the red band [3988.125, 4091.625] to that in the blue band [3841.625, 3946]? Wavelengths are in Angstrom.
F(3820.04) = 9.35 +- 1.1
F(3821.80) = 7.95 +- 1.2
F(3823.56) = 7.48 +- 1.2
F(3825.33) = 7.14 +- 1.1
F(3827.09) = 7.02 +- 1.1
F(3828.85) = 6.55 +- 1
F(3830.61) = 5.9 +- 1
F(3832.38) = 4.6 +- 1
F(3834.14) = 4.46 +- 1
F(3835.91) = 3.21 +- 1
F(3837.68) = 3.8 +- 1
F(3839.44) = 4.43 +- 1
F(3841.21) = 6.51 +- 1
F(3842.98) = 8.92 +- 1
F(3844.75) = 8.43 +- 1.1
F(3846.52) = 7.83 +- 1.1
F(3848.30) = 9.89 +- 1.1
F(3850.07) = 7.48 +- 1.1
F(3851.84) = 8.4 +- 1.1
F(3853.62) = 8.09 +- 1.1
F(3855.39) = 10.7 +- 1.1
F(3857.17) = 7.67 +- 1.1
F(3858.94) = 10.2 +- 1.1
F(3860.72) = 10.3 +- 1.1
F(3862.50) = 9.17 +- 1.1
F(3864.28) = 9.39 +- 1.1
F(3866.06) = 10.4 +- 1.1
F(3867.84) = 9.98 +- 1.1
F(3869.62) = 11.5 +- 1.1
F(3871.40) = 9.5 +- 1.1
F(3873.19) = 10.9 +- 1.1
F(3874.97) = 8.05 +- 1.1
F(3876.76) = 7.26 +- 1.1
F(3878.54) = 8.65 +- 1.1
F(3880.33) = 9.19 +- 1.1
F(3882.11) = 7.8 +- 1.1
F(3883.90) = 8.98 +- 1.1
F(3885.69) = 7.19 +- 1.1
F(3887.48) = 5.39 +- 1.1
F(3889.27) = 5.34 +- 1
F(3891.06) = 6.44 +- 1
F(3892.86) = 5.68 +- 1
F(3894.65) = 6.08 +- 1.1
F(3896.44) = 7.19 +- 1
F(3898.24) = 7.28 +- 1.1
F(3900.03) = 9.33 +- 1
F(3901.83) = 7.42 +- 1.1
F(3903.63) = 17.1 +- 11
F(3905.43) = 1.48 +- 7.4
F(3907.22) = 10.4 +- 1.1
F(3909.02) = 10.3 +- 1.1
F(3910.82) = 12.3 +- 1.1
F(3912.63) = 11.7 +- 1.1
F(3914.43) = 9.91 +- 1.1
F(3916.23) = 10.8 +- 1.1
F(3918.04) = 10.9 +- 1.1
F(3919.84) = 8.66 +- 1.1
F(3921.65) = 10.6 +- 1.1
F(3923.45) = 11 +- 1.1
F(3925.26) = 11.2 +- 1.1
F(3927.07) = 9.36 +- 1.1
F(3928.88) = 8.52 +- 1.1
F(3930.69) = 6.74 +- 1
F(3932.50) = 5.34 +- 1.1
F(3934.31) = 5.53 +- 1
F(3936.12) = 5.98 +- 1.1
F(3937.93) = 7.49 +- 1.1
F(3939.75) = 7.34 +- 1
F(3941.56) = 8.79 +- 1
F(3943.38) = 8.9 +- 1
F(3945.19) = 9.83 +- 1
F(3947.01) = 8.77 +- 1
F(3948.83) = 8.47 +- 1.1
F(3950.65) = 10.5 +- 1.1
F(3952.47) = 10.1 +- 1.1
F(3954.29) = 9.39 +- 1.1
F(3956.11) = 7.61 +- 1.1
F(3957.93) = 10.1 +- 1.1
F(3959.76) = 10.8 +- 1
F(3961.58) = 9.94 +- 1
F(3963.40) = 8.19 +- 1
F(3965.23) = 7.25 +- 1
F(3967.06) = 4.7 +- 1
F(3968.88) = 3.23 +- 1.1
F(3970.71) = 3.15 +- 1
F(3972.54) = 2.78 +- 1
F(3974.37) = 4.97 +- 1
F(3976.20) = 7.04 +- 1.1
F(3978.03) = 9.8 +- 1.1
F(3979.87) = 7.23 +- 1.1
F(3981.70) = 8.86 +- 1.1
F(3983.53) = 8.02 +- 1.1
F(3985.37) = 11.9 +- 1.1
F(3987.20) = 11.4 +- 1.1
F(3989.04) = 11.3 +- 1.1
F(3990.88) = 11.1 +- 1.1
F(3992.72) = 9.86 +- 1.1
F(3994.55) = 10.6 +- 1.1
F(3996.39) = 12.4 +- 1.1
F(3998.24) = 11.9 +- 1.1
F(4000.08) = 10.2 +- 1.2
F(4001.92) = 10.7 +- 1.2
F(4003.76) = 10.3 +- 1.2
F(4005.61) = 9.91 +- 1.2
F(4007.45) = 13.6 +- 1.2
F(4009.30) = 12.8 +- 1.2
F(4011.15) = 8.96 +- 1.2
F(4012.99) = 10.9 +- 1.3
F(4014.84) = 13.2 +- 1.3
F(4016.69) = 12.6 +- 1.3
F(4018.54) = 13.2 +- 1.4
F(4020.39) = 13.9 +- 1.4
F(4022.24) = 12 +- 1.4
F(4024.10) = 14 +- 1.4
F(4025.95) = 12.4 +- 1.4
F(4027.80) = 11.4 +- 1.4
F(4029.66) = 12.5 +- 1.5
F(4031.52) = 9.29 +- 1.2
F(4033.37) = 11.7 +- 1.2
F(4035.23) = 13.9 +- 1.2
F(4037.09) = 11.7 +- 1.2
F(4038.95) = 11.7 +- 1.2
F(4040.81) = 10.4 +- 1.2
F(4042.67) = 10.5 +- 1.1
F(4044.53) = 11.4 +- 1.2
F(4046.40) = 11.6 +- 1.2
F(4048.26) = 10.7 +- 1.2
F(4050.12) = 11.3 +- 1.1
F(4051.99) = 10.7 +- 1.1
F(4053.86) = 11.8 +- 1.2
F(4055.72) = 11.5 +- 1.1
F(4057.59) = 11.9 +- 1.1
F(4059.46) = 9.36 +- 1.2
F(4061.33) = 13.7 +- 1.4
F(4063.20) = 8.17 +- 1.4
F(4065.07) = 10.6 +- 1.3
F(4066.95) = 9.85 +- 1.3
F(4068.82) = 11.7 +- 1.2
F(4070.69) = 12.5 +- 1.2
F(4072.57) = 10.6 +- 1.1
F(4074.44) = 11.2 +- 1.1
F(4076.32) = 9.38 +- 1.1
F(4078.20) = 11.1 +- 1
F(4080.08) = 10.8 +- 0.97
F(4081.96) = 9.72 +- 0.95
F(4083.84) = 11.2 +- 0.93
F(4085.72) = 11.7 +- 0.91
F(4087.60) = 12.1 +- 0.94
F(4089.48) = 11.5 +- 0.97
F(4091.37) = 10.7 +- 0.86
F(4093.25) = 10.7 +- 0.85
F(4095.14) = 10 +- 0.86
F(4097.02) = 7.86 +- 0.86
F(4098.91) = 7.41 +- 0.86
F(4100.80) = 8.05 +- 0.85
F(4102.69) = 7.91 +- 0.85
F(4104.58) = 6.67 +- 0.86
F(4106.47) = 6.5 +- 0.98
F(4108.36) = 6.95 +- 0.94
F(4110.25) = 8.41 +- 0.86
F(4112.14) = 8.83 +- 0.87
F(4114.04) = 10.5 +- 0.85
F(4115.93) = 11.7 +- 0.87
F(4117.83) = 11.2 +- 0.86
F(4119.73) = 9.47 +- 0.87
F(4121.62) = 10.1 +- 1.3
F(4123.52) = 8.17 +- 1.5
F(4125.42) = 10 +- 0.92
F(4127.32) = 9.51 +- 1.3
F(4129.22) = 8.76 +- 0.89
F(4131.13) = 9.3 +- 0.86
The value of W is 1.4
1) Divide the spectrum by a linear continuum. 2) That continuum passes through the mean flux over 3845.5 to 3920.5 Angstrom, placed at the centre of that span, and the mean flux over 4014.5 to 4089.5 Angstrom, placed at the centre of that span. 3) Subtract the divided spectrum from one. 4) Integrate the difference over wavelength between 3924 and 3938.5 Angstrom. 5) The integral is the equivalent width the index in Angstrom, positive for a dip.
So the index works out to 3.0 Angstrom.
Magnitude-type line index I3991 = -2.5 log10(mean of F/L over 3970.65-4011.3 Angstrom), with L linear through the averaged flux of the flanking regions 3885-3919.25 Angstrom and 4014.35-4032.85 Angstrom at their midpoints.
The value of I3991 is 0.184 mag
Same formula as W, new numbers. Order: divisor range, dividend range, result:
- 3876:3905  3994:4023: 1.59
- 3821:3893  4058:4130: 1.43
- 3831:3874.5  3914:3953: 1.13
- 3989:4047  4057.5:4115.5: 0.88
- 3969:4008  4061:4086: 1.22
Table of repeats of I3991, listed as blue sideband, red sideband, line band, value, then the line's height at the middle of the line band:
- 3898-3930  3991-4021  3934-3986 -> 0.342 mag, 10.7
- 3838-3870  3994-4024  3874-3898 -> 0.284 mag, 9.35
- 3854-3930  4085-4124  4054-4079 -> -0.174 mag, 9.3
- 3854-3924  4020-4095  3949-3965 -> 0.056 mag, 9.93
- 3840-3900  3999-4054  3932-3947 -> 0.287 mag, 9.81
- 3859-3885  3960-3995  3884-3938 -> 0.050 mag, 8.86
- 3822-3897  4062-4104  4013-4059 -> -0.220 mag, 9.68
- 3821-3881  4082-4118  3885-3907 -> 0.137 mag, 8.23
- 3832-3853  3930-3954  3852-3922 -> -0.233 mag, 7.22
